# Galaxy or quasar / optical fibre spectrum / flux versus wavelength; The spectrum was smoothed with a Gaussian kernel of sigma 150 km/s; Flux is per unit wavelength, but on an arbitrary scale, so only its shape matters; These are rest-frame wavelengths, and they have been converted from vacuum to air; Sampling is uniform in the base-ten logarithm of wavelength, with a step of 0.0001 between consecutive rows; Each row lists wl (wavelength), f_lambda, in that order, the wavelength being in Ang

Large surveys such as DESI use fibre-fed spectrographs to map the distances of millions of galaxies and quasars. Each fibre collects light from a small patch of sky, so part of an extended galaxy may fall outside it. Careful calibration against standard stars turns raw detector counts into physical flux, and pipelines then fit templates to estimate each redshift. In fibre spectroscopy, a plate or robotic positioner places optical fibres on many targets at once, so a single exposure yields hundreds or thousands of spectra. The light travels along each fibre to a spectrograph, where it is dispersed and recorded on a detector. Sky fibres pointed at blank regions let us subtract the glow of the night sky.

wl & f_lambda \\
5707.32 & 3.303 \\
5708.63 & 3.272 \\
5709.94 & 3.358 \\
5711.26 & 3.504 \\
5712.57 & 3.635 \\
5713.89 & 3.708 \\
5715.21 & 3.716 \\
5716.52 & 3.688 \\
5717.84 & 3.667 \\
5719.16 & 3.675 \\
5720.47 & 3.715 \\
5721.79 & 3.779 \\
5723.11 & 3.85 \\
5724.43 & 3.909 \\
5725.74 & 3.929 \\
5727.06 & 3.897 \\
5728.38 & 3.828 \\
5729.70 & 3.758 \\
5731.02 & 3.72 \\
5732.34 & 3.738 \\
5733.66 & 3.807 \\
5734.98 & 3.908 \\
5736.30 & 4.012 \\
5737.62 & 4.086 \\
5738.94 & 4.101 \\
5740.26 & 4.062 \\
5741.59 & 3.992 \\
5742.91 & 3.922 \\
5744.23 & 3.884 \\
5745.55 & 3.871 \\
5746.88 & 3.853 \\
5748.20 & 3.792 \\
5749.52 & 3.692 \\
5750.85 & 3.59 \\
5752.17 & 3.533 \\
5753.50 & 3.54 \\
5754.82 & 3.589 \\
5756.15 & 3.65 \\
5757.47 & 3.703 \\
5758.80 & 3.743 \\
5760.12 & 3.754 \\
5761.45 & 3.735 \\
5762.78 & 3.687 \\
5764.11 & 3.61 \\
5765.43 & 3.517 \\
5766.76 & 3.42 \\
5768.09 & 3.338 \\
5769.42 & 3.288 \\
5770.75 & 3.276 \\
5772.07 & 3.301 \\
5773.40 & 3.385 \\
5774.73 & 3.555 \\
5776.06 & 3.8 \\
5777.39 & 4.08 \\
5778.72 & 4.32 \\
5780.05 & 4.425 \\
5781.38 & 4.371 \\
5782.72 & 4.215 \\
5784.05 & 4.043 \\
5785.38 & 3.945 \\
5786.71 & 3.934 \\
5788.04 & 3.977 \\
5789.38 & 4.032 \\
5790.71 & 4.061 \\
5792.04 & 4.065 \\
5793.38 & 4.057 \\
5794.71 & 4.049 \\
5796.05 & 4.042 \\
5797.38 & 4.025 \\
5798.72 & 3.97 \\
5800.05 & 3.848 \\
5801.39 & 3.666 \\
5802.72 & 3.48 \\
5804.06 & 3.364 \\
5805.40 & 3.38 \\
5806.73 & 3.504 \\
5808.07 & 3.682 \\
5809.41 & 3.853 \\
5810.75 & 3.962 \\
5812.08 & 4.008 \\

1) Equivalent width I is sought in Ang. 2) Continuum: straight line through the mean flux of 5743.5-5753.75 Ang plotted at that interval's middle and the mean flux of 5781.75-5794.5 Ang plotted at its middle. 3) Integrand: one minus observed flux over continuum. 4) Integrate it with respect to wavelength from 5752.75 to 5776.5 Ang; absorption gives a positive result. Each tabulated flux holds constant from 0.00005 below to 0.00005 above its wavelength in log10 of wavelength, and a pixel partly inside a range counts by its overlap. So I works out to 1.9 Ang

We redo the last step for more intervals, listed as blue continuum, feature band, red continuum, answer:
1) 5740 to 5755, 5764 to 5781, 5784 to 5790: 1.1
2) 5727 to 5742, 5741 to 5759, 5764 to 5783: 0.4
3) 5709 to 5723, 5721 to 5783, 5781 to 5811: -0.5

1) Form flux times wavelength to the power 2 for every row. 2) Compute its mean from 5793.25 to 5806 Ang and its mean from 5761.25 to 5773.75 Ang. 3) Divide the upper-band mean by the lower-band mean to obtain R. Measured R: 1.1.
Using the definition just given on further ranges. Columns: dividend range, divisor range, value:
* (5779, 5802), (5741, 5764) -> 1.10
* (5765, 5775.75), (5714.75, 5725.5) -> 0.92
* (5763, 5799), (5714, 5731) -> 1.04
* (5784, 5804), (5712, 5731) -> 1.07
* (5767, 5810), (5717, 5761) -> 1.02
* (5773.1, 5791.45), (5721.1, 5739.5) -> 1.06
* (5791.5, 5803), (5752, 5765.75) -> 1.09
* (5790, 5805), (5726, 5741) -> 1.01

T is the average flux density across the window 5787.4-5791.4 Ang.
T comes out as 4.02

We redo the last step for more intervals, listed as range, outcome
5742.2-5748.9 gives 3.87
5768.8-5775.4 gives 3.36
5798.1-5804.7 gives 3.67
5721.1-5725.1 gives 3.85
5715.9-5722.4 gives 3.7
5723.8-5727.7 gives 3.92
